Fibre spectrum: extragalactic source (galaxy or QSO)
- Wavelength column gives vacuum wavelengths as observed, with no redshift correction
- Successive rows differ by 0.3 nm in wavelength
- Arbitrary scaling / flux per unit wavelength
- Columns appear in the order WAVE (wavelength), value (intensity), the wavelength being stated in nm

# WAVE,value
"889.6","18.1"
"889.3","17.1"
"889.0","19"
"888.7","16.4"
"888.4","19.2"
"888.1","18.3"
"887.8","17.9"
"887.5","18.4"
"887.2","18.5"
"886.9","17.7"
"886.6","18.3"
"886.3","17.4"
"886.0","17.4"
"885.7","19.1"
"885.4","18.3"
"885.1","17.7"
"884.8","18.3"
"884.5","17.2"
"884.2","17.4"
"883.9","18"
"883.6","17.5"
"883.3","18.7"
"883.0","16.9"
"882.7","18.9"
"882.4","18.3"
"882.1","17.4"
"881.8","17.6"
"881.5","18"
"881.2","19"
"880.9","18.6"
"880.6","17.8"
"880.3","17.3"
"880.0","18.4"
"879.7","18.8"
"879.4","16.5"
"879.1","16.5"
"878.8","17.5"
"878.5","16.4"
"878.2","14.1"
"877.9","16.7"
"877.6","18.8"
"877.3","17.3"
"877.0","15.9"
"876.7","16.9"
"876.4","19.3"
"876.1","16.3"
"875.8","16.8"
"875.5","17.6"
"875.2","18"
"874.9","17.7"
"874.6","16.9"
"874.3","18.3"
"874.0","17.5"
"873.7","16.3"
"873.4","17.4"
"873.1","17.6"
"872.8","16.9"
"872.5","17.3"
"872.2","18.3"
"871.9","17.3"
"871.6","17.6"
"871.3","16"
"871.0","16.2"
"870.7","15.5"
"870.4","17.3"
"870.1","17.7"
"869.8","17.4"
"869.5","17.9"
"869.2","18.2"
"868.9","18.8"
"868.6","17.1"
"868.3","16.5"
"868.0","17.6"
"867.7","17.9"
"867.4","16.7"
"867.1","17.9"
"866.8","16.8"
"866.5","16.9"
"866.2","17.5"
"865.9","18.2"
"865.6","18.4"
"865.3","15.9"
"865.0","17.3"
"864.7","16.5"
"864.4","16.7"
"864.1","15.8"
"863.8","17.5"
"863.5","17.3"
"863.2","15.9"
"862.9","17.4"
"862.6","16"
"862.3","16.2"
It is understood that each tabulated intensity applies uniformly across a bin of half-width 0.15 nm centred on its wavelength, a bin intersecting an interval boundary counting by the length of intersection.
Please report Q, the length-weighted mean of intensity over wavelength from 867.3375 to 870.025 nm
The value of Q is 17.6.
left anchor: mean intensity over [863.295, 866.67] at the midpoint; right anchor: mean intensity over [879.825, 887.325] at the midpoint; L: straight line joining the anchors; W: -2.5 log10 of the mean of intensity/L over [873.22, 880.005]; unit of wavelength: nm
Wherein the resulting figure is 0.03 mag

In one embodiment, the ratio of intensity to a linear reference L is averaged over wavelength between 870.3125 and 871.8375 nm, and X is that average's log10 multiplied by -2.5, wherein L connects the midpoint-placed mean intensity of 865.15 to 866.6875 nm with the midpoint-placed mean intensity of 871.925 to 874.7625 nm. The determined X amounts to 0.05 mag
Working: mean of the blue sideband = 17.4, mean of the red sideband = 17.4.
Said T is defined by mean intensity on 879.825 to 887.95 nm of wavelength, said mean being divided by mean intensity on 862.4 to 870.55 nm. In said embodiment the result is 1.0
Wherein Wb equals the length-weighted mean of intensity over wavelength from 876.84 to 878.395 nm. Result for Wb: 16.6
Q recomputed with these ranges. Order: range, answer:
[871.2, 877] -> 17.3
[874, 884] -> 17.5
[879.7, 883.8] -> 18.1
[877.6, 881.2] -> 17.3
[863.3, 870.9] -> 17.2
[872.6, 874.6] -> 17.3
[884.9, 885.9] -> 18.3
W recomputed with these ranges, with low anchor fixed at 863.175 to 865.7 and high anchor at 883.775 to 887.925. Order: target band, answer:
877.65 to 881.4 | 0.018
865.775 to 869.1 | -0.029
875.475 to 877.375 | 0.022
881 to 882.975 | -0.022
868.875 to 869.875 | -0.059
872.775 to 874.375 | 0.000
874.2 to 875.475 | -0.019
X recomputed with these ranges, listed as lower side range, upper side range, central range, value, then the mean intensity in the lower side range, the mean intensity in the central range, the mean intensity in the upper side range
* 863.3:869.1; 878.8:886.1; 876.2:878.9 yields 0.045 mag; 17.2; 17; 17.9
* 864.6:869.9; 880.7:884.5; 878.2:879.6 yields 0.084 mag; 17.4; 16.5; 18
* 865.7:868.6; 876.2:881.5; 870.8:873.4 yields 0.015 mag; 17.3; 17.1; 17.4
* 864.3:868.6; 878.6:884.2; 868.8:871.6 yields 0.009 mag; 17.2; 17.2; 17.8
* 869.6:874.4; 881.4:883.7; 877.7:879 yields 0.085 mag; 17.2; 16.3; 17.9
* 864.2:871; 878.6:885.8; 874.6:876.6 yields 0.004 mag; 17.3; 17.5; 17.9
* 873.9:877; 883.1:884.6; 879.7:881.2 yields -0.035 mag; 17.5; 18.2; 17.8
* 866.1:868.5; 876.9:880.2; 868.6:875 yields -0.012 mag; 17.2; 17.3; 17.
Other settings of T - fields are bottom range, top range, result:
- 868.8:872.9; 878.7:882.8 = 1.03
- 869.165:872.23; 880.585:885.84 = 1.05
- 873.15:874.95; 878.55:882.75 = 1.03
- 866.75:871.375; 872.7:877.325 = 1.00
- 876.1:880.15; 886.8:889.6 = 1.05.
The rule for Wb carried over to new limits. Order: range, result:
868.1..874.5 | 17.3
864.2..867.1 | 17.2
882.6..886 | 18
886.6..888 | 18.2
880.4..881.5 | 18.3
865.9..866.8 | 17.3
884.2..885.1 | 17.7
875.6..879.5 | 16.9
